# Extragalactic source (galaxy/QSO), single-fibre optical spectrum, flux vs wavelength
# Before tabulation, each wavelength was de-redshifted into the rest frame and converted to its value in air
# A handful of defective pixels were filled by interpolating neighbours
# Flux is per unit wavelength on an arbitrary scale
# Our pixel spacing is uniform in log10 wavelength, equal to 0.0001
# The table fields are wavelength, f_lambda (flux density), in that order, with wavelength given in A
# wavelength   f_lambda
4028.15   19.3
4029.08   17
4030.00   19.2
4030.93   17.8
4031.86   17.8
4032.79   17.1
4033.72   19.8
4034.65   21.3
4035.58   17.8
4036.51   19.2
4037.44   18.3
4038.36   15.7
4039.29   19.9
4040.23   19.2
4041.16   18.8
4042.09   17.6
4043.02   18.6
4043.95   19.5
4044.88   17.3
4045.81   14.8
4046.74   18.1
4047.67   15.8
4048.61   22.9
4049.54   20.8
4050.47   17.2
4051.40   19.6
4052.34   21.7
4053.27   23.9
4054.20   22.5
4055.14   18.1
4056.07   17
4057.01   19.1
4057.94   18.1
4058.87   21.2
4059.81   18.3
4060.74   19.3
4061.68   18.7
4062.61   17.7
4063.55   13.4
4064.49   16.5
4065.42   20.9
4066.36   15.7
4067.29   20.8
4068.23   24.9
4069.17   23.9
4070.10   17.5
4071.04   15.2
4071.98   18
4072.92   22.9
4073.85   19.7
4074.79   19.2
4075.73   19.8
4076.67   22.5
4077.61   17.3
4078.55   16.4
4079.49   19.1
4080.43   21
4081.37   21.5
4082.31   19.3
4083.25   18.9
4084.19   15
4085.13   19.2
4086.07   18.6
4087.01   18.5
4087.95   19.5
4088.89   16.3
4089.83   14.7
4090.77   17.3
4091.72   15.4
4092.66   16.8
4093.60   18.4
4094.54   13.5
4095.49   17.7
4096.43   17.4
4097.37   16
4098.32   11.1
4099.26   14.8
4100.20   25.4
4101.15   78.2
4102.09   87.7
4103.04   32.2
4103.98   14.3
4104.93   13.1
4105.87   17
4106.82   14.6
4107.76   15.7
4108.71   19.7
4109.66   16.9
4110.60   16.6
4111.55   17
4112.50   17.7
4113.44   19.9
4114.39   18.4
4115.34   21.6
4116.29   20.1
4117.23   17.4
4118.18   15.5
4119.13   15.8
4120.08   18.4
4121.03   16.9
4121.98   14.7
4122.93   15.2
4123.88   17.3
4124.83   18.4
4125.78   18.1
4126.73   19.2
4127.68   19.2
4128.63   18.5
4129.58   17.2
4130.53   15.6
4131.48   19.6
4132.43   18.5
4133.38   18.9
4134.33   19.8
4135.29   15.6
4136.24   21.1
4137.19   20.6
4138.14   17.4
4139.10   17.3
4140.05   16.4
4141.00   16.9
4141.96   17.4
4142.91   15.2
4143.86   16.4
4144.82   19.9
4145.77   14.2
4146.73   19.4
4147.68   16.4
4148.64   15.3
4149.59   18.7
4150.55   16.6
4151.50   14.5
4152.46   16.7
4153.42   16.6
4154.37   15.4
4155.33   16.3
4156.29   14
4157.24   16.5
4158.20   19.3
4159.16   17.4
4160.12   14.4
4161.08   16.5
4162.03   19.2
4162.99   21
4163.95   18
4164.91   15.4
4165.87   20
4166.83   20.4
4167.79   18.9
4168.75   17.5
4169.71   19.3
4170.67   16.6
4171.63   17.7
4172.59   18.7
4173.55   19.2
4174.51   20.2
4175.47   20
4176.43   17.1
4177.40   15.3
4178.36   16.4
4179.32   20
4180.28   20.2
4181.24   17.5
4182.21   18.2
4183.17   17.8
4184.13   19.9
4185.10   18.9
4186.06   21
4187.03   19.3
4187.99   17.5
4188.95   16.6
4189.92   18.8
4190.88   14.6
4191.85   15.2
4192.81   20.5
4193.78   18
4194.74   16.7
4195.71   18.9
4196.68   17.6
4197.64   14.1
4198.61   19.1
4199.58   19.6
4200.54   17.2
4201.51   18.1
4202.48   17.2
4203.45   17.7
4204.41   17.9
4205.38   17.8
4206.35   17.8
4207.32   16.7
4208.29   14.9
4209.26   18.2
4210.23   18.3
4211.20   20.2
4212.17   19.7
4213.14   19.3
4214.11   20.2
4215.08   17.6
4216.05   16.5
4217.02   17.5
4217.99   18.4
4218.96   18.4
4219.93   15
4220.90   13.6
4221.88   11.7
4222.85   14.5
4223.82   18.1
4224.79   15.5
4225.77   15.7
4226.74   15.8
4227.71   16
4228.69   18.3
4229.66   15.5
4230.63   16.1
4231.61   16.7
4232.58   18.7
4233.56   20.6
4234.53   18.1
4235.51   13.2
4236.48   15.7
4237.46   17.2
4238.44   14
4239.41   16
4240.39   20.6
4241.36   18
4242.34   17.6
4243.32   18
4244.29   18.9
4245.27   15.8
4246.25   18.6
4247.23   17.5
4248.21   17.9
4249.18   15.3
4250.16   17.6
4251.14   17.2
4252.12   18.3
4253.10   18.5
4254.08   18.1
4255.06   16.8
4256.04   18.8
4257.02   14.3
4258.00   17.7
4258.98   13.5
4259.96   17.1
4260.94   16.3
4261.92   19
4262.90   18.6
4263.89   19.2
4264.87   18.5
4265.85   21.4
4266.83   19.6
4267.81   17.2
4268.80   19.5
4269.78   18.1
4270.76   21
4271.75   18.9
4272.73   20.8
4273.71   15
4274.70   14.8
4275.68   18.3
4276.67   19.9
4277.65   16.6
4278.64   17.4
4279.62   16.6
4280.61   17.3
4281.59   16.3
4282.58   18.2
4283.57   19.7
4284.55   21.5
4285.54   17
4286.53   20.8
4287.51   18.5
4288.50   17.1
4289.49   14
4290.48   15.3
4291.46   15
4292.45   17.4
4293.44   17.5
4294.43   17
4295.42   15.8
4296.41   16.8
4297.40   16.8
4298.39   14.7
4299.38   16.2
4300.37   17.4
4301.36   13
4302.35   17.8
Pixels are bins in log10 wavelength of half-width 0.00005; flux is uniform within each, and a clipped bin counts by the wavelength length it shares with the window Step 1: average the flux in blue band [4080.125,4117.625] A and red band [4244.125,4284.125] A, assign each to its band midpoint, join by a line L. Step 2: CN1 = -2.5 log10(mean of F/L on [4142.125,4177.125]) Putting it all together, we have 0.14 mag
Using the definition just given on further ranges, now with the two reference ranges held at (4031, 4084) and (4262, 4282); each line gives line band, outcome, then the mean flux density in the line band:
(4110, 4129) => 0.06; 17.8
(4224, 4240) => 0.12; 16.5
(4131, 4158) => 0.09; 17.2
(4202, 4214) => 0.03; 18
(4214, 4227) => 0.14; 16.2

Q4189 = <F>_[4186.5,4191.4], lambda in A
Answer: 17.4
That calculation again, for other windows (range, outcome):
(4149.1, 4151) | 17.7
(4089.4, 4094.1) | 16.5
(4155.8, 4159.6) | 16.8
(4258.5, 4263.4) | 16.9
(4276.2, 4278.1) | 18.3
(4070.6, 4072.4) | 16.6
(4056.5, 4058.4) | 18.6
